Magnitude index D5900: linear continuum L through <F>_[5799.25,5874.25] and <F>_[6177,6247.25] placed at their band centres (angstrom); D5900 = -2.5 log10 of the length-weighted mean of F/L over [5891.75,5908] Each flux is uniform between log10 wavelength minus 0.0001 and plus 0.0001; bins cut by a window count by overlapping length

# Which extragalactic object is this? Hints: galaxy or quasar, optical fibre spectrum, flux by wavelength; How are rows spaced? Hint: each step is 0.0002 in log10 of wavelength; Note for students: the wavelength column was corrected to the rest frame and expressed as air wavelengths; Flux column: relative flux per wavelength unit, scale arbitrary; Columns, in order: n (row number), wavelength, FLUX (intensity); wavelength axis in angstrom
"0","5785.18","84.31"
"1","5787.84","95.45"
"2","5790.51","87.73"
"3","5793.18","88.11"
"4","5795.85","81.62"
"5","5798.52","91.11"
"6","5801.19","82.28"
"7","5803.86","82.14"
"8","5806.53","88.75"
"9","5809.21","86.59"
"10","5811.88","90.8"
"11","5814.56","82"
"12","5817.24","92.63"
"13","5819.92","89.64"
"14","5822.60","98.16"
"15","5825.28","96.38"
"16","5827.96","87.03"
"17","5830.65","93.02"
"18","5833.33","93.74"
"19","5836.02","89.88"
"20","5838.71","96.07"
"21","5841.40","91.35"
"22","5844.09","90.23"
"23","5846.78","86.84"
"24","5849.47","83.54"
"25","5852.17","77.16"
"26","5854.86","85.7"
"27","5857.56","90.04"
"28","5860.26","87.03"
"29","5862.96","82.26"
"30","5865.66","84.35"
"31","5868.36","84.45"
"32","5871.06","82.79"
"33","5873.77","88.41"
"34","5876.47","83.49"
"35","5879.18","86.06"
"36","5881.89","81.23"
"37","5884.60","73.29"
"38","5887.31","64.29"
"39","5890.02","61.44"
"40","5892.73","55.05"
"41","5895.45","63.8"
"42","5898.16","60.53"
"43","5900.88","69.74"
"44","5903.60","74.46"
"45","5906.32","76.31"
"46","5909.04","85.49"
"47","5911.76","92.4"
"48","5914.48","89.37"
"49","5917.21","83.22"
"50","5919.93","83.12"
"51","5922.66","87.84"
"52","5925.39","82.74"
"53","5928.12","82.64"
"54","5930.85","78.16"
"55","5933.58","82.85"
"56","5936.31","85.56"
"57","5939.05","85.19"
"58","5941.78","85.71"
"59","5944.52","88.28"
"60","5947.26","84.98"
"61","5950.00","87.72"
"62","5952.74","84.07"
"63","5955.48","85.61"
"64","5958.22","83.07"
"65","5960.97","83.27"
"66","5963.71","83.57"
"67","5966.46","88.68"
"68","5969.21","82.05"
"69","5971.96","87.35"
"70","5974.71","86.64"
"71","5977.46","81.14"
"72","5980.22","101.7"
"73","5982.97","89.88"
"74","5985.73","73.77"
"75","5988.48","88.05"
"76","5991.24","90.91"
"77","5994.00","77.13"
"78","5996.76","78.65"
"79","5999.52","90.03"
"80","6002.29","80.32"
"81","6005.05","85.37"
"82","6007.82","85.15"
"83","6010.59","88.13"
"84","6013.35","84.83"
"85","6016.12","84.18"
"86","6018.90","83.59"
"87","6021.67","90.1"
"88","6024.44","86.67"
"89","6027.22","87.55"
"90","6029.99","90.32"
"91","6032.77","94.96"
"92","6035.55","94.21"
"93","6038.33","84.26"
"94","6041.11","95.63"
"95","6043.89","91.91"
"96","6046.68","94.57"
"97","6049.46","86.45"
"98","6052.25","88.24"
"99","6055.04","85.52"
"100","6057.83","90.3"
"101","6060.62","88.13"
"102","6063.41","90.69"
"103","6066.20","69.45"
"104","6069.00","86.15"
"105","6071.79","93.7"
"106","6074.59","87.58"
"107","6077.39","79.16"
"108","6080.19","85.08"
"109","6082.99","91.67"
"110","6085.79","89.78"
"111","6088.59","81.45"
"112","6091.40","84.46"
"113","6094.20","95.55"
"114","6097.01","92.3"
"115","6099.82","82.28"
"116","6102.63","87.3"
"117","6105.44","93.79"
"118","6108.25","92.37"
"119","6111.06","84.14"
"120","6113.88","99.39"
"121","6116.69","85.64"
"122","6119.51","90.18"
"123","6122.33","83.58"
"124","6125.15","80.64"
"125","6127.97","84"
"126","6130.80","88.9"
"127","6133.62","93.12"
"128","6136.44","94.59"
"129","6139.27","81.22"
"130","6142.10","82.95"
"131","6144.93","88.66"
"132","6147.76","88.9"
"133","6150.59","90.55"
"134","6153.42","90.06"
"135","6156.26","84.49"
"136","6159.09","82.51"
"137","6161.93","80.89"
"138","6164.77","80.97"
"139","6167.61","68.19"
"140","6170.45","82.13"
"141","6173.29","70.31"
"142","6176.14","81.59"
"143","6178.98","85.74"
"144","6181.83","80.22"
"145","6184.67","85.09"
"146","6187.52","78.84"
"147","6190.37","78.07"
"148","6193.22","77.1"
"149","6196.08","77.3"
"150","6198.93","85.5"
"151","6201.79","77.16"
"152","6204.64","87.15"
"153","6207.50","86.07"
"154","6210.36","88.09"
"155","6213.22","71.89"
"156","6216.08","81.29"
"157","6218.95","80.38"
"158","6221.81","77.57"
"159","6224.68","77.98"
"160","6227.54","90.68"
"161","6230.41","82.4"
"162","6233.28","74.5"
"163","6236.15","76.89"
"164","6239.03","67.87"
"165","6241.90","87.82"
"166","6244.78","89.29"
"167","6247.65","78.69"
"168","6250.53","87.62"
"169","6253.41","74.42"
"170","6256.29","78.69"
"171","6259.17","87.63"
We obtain 0.277 mag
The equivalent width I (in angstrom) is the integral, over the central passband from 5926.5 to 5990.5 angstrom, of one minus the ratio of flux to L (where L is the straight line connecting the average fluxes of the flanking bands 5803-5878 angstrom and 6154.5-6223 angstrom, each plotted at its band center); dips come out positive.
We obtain 0.1 angstrom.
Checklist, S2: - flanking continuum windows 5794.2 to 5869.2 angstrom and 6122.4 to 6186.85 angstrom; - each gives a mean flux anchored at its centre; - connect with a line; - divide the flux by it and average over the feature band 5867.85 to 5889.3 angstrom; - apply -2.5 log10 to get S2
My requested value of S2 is 0.10 mag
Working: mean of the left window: 88.1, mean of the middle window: 79.8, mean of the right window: 83.8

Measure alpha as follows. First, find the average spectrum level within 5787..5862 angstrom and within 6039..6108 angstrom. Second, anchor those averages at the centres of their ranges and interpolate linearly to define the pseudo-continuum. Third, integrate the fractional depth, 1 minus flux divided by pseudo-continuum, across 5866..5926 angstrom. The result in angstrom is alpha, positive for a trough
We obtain 7.3 angstrom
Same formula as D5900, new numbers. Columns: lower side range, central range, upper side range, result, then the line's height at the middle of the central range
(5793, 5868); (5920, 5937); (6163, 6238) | 0.04 mag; 86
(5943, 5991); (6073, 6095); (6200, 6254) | -0.04 mag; 83.8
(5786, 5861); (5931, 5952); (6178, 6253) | 0.01 mag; 86.4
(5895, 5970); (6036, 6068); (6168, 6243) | -0.08 mag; 81.4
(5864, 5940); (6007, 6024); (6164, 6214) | -0.09 mag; 79.4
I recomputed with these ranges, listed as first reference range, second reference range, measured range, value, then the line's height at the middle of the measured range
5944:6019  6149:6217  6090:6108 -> -1.4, 83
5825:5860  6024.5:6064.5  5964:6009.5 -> 2.2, 89.8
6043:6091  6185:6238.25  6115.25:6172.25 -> -1.0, 83.5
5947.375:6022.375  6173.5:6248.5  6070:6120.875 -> -3.4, 83.1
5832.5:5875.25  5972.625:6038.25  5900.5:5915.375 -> 0.9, 86.9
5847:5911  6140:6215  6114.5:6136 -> -1.6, 81.2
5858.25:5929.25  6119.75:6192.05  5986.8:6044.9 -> -4.4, 81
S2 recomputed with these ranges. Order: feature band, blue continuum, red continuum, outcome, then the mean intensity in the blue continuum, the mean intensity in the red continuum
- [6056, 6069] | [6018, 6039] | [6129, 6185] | 0.039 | 89.3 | 84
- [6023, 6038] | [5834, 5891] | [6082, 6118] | -0.033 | 83.6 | 89.2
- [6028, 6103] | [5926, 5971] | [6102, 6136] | -0.009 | 84.5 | 88.8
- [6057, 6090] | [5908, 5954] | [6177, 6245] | -0.038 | 85.3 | 80.9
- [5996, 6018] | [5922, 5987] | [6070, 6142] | 0.018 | 85.1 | 88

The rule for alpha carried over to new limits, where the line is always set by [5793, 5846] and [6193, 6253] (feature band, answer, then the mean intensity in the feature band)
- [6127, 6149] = -1.3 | 87.8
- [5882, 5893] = 2.7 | 66.4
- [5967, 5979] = 0.2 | 84.8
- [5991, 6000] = 0.3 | 82.8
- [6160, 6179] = 0.9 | 78.1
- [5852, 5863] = 0.4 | 85.5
